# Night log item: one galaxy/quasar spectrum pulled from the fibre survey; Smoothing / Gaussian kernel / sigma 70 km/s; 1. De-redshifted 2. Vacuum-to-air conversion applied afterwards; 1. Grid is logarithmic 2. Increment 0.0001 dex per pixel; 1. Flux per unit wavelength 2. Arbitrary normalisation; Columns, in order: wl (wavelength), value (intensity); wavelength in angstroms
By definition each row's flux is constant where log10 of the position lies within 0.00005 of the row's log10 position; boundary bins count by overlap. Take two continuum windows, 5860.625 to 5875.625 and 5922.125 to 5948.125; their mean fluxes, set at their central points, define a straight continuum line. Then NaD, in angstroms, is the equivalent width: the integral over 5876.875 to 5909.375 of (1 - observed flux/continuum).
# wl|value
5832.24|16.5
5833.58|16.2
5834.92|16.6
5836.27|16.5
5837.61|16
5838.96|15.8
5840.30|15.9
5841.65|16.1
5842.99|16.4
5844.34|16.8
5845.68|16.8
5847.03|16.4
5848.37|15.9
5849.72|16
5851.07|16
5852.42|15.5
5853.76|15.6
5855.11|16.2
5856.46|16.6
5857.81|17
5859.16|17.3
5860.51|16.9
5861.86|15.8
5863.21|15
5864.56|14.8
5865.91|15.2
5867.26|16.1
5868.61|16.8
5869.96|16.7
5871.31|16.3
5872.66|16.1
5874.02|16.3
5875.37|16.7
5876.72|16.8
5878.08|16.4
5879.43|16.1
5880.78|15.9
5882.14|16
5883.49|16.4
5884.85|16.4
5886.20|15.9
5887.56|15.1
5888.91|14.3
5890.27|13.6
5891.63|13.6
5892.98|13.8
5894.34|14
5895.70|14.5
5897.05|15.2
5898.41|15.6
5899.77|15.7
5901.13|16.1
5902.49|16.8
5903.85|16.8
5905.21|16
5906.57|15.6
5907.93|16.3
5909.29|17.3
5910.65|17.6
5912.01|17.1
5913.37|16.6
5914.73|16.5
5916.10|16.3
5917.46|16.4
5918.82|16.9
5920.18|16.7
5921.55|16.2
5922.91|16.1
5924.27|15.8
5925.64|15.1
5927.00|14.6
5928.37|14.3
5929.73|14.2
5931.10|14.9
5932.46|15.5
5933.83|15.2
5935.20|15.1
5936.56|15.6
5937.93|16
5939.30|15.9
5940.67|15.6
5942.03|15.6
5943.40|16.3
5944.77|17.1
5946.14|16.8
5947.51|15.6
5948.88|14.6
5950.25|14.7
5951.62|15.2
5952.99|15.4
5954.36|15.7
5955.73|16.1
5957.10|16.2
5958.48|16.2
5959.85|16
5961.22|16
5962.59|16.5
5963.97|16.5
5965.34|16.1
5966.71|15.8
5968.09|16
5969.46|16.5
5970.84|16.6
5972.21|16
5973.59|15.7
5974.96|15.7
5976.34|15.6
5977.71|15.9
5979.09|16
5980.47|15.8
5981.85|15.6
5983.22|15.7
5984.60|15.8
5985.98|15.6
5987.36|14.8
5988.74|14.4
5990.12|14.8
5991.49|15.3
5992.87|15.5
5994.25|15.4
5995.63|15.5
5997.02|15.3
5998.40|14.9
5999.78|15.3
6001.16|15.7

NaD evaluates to 0.6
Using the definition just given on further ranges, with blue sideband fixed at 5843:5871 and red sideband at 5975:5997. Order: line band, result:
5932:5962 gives -0.2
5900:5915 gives -0.7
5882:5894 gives 0.8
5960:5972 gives -0.5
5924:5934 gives 0.5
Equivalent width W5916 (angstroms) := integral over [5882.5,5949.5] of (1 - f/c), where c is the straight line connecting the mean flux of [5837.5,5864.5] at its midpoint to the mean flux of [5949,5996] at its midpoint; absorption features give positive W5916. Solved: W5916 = 0.9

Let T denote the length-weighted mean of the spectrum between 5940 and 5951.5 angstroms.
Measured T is 15.8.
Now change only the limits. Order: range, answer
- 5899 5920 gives 16.5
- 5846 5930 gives 15.9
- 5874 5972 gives 15.8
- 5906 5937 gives 15.9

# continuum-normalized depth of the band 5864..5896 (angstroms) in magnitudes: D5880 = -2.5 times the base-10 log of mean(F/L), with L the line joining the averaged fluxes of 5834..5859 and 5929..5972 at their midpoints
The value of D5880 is 0.04 mag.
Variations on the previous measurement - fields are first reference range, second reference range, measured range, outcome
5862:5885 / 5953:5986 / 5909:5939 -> 0.01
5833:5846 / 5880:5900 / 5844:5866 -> -0.01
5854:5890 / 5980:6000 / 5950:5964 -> -0.02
